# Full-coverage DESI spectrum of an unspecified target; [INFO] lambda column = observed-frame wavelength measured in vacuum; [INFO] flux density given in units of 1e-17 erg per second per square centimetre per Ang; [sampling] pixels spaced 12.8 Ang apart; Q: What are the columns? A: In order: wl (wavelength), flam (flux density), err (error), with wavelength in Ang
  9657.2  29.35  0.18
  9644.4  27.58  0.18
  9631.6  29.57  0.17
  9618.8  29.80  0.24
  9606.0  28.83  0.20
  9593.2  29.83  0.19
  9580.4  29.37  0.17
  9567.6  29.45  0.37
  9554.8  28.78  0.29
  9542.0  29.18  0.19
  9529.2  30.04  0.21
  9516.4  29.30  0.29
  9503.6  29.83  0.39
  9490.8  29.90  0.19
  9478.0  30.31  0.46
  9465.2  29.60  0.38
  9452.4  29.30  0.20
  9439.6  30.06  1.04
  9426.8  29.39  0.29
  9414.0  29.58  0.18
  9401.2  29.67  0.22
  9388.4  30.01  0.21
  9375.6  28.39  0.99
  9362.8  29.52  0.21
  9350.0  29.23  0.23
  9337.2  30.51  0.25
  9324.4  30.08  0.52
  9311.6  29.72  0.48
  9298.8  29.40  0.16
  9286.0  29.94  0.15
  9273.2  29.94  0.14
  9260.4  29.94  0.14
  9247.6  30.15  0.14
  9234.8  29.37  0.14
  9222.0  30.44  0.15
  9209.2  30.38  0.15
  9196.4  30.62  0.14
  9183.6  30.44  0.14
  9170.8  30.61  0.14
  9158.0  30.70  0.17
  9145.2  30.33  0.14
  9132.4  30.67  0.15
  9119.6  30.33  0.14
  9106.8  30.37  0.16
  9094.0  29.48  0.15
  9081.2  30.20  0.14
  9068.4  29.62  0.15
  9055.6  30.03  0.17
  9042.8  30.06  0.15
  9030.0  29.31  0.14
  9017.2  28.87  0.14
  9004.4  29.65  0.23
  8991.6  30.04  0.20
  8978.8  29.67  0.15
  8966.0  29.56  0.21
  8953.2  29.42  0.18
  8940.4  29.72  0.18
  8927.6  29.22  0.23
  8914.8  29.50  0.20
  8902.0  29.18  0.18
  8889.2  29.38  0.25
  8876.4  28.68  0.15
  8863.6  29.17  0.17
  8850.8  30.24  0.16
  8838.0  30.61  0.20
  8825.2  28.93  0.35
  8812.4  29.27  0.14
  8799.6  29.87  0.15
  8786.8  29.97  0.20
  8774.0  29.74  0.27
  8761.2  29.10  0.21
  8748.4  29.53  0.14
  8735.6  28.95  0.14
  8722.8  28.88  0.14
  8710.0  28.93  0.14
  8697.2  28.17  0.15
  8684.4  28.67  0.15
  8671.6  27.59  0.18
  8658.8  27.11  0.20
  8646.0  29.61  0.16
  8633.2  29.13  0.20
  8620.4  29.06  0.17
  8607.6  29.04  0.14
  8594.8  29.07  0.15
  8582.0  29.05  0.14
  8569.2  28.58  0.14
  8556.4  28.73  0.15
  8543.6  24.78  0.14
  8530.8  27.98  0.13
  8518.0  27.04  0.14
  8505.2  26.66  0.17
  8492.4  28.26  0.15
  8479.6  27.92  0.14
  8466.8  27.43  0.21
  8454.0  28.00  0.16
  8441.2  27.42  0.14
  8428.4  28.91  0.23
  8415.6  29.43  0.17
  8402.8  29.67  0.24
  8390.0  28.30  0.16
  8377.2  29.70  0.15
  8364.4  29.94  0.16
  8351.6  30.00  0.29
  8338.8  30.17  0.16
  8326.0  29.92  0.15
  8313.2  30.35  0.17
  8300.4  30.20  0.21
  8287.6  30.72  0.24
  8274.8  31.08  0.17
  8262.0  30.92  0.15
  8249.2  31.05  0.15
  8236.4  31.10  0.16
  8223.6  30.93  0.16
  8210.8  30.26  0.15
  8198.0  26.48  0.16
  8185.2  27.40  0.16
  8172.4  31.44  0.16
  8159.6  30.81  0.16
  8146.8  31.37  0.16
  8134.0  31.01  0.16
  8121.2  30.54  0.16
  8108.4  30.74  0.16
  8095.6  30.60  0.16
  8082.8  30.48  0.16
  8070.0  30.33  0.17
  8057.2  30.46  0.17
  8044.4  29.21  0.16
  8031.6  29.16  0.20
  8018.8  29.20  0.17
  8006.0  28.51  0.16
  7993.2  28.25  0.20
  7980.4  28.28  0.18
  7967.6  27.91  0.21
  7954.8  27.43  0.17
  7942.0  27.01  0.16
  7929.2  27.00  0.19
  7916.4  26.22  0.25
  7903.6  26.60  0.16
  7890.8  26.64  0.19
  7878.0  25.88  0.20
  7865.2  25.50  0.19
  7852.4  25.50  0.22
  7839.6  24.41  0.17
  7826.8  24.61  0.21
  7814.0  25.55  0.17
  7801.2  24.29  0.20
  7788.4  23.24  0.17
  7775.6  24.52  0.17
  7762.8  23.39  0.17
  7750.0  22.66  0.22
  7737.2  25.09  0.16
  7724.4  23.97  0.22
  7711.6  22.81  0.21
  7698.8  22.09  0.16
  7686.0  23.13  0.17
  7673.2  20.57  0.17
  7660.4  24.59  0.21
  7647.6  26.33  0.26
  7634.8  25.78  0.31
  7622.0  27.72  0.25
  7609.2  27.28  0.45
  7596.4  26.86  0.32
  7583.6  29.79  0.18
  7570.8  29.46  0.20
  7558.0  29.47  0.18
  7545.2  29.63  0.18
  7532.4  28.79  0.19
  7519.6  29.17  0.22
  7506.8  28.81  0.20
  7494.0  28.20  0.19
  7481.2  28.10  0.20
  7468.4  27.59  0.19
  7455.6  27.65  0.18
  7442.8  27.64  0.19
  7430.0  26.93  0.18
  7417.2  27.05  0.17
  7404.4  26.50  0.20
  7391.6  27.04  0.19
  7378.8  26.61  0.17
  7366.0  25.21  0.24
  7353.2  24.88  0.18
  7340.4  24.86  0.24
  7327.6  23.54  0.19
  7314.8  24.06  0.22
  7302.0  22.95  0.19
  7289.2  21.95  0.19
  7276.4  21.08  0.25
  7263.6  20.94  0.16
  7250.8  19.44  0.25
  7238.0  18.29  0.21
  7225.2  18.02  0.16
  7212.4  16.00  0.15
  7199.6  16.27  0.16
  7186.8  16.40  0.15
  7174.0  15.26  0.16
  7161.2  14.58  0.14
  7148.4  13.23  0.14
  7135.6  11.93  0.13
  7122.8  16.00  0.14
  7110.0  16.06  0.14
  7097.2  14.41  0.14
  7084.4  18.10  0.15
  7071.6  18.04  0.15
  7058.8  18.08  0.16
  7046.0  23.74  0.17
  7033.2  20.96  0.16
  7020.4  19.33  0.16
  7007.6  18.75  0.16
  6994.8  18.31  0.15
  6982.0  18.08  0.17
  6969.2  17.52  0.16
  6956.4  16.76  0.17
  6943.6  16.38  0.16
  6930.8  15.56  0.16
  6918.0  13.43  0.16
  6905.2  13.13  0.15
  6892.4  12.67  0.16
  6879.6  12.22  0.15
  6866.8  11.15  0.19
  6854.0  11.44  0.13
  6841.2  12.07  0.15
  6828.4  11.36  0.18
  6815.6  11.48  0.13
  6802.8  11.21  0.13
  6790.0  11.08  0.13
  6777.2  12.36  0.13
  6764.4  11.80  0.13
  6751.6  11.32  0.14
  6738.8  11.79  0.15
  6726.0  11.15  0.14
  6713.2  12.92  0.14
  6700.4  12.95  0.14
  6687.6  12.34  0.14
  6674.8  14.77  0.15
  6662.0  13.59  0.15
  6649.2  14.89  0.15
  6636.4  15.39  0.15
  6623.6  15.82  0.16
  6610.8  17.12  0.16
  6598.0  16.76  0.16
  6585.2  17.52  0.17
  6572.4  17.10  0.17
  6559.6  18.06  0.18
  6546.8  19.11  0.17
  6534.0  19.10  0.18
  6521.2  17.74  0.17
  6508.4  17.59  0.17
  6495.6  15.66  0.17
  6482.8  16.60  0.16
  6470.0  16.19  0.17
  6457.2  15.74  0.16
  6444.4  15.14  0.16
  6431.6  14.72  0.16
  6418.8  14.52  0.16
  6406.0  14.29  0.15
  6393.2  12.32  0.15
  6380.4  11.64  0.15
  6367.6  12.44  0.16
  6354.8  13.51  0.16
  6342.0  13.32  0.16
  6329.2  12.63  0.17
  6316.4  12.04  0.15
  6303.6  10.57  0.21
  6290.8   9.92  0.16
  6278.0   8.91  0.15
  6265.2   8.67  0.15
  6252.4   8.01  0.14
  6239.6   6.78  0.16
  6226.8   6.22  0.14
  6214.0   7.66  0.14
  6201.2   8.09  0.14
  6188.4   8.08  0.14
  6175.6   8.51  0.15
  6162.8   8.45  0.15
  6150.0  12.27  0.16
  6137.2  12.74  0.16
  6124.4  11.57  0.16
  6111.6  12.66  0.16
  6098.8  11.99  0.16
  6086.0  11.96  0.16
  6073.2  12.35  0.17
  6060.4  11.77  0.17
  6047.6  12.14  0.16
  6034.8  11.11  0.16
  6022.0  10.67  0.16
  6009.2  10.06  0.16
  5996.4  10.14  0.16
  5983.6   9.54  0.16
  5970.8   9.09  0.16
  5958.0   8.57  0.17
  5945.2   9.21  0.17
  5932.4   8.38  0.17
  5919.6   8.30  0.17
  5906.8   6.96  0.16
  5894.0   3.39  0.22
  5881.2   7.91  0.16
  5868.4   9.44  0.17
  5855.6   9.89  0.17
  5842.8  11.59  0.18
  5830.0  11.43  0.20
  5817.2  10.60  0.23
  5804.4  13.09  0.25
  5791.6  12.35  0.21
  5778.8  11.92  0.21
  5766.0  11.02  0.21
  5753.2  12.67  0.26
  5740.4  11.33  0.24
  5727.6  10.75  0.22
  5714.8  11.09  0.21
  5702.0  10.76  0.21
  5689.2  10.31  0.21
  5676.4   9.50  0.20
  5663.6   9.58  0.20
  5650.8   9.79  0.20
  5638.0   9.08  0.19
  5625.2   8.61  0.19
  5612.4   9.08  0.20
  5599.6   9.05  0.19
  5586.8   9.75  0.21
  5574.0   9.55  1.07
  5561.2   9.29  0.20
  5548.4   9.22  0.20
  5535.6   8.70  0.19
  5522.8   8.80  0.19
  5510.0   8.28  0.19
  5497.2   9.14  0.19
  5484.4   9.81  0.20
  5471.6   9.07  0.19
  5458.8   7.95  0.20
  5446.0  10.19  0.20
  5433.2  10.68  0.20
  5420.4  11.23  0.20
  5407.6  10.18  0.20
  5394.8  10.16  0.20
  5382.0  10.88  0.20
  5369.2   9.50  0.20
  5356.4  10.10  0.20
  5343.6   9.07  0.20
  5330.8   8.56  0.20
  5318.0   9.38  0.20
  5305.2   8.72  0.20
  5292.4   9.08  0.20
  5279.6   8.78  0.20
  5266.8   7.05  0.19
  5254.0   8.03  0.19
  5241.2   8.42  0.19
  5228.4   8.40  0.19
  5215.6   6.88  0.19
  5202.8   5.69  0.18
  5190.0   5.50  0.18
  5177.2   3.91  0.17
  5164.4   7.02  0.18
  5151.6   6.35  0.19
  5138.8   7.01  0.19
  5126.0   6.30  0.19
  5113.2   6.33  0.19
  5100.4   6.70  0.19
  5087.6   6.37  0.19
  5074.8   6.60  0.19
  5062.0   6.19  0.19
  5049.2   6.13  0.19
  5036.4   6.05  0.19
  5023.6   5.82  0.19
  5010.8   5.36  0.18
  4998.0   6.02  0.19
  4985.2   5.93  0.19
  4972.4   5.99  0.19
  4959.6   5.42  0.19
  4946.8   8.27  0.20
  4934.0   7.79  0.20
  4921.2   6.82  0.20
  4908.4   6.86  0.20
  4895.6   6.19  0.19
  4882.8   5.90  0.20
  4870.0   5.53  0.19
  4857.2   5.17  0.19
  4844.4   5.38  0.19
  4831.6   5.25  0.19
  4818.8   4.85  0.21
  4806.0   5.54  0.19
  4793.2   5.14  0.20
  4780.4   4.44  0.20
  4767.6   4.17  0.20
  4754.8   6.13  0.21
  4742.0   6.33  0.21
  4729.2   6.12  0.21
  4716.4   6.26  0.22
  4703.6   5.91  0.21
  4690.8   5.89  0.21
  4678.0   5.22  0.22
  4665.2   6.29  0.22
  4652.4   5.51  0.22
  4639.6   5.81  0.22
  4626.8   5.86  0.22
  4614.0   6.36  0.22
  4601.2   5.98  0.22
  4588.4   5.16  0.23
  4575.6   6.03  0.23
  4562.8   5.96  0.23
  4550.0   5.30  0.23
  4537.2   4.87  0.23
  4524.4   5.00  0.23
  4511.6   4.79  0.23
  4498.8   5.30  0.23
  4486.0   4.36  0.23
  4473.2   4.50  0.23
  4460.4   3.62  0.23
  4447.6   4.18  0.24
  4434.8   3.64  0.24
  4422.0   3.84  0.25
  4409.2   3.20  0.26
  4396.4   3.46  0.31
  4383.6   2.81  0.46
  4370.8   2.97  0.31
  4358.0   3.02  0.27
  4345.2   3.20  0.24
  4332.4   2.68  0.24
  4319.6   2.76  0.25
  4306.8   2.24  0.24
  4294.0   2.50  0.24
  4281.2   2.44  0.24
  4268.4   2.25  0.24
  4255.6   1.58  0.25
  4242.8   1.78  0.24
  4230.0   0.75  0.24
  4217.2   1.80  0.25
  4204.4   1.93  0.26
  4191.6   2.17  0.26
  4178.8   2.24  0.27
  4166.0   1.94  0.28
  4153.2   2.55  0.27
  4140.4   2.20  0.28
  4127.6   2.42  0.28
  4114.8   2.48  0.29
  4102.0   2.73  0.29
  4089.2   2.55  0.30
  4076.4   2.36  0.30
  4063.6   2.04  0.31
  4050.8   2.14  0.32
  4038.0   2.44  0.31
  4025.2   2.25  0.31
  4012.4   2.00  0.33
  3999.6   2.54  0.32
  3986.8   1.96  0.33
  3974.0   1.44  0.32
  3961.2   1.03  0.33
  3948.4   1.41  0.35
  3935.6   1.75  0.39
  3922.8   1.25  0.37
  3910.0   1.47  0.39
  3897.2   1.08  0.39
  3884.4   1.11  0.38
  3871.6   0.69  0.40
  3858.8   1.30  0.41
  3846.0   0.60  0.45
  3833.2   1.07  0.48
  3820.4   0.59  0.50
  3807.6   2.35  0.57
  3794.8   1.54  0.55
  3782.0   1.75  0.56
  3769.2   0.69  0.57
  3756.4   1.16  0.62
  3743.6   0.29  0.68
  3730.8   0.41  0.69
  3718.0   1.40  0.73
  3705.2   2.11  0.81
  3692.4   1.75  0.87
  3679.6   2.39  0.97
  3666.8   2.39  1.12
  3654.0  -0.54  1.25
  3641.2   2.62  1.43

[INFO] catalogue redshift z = 0.00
